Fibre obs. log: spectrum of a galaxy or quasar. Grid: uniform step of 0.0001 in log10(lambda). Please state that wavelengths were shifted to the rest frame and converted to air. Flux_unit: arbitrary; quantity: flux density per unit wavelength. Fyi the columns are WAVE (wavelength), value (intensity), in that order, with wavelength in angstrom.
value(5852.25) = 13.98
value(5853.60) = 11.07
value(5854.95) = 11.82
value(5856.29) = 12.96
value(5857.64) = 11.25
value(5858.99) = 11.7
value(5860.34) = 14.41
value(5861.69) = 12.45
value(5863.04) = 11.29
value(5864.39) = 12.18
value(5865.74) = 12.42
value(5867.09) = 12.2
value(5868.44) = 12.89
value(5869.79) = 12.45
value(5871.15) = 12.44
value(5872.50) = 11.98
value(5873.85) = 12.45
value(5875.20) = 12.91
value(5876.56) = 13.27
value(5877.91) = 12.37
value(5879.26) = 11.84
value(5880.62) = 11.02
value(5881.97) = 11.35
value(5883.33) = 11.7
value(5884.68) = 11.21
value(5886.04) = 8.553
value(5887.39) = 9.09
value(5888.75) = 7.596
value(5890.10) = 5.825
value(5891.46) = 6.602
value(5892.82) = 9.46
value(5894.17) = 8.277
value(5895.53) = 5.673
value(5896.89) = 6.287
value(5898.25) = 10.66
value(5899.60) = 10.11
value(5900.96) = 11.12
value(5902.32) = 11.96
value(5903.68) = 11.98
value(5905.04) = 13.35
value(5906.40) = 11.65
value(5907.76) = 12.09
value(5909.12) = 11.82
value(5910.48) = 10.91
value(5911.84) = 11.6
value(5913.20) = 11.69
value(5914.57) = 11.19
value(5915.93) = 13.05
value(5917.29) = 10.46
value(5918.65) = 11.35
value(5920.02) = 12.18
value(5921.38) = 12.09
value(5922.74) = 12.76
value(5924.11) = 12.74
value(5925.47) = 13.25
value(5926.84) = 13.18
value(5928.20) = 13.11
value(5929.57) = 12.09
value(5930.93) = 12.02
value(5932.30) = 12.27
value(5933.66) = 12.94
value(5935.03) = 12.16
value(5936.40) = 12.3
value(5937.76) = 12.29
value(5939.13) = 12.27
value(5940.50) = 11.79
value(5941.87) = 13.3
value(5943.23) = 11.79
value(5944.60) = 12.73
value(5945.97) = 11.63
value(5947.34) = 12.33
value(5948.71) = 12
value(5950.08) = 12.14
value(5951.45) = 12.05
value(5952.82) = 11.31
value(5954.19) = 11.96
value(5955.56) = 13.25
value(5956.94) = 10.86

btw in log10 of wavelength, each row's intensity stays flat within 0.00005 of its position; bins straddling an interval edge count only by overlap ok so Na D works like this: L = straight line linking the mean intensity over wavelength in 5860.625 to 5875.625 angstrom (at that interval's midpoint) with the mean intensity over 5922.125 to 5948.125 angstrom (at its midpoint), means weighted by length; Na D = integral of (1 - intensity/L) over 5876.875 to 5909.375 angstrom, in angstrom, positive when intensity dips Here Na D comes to 6.1 angstrom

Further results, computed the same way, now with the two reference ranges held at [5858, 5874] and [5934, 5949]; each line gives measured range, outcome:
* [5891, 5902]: 3.3 angstrom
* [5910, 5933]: 0.3 angstrom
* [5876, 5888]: 1.2 angstrom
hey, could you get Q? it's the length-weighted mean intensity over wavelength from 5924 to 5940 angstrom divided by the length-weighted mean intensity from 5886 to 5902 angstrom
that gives 1.50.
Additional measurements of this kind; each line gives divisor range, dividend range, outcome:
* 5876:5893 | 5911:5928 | 1.22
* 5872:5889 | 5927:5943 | 1.10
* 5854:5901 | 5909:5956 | 1.12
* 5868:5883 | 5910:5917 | 0.95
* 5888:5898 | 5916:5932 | 1.70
